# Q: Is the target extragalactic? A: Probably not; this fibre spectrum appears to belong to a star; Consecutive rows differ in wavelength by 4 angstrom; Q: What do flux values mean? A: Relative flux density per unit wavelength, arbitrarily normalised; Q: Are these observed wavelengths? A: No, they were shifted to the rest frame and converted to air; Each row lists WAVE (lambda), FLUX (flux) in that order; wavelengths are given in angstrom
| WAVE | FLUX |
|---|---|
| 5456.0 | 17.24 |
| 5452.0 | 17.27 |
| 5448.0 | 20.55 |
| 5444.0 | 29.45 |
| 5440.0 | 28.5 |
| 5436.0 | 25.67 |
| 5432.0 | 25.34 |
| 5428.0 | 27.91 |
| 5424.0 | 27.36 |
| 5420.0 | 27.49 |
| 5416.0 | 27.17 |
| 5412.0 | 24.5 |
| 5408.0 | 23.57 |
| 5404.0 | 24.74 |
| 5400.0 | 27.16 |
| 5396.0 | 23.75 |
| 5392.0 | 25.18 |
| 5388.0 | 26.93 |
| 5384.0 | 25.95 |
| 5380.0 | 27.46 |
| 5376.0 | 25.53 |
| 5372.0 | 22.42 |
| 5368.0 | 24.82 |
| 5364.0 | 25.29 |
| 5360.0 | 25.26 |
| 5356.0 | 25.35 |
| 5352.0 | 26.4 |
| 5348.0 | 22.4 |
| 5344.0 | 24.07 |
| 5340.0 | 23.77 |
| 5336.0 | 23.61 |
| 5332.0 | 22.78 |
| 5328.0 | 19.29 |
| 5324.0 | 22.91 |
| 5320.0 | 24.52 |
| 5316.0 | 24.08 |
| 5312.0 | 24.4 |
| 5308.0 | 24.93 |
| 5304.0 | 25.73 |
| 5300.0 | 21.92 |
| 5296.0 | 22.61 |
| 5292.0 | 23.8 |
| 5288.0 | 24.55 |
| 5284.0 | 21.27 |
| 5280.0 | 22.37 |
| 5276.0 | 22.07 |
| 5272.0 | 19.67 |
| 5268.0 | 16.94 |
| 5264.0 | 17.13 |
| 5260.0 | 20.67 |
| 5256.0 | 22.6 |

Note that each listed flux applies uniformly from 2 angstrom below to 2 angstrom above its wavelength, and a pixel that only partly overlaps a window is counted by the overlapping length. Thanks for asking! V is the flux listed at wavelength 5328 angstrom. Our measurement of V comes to 19.29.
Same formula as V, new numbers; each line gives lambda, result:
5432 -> 25.34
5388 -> 26.93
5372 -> 22.42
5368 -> 24.82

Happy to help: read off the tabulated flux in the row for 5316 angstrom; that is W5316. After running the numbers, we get 24.08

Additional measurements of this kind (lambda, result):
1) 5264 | 17.13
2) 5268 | 16.94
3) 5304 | 25.73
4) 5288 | 24.55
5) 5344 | 24.07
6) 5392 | 25.18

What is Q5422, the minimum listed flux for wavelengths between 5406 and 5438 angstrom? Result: 23.57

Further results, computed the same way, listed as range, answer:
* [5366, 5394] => 22.42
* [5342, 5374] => 22.4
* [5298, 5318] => 21.92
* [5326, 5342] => 19.29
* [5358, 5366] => 25.26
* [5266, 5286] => 16.94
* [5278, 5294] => 21.27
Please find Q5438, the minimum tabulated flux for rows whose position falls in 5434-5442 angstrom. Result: 25.67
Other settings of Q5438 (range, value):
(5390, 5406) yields 23.75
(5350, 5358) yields 25.35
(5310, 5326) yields 22.91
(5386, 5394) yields 25.18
